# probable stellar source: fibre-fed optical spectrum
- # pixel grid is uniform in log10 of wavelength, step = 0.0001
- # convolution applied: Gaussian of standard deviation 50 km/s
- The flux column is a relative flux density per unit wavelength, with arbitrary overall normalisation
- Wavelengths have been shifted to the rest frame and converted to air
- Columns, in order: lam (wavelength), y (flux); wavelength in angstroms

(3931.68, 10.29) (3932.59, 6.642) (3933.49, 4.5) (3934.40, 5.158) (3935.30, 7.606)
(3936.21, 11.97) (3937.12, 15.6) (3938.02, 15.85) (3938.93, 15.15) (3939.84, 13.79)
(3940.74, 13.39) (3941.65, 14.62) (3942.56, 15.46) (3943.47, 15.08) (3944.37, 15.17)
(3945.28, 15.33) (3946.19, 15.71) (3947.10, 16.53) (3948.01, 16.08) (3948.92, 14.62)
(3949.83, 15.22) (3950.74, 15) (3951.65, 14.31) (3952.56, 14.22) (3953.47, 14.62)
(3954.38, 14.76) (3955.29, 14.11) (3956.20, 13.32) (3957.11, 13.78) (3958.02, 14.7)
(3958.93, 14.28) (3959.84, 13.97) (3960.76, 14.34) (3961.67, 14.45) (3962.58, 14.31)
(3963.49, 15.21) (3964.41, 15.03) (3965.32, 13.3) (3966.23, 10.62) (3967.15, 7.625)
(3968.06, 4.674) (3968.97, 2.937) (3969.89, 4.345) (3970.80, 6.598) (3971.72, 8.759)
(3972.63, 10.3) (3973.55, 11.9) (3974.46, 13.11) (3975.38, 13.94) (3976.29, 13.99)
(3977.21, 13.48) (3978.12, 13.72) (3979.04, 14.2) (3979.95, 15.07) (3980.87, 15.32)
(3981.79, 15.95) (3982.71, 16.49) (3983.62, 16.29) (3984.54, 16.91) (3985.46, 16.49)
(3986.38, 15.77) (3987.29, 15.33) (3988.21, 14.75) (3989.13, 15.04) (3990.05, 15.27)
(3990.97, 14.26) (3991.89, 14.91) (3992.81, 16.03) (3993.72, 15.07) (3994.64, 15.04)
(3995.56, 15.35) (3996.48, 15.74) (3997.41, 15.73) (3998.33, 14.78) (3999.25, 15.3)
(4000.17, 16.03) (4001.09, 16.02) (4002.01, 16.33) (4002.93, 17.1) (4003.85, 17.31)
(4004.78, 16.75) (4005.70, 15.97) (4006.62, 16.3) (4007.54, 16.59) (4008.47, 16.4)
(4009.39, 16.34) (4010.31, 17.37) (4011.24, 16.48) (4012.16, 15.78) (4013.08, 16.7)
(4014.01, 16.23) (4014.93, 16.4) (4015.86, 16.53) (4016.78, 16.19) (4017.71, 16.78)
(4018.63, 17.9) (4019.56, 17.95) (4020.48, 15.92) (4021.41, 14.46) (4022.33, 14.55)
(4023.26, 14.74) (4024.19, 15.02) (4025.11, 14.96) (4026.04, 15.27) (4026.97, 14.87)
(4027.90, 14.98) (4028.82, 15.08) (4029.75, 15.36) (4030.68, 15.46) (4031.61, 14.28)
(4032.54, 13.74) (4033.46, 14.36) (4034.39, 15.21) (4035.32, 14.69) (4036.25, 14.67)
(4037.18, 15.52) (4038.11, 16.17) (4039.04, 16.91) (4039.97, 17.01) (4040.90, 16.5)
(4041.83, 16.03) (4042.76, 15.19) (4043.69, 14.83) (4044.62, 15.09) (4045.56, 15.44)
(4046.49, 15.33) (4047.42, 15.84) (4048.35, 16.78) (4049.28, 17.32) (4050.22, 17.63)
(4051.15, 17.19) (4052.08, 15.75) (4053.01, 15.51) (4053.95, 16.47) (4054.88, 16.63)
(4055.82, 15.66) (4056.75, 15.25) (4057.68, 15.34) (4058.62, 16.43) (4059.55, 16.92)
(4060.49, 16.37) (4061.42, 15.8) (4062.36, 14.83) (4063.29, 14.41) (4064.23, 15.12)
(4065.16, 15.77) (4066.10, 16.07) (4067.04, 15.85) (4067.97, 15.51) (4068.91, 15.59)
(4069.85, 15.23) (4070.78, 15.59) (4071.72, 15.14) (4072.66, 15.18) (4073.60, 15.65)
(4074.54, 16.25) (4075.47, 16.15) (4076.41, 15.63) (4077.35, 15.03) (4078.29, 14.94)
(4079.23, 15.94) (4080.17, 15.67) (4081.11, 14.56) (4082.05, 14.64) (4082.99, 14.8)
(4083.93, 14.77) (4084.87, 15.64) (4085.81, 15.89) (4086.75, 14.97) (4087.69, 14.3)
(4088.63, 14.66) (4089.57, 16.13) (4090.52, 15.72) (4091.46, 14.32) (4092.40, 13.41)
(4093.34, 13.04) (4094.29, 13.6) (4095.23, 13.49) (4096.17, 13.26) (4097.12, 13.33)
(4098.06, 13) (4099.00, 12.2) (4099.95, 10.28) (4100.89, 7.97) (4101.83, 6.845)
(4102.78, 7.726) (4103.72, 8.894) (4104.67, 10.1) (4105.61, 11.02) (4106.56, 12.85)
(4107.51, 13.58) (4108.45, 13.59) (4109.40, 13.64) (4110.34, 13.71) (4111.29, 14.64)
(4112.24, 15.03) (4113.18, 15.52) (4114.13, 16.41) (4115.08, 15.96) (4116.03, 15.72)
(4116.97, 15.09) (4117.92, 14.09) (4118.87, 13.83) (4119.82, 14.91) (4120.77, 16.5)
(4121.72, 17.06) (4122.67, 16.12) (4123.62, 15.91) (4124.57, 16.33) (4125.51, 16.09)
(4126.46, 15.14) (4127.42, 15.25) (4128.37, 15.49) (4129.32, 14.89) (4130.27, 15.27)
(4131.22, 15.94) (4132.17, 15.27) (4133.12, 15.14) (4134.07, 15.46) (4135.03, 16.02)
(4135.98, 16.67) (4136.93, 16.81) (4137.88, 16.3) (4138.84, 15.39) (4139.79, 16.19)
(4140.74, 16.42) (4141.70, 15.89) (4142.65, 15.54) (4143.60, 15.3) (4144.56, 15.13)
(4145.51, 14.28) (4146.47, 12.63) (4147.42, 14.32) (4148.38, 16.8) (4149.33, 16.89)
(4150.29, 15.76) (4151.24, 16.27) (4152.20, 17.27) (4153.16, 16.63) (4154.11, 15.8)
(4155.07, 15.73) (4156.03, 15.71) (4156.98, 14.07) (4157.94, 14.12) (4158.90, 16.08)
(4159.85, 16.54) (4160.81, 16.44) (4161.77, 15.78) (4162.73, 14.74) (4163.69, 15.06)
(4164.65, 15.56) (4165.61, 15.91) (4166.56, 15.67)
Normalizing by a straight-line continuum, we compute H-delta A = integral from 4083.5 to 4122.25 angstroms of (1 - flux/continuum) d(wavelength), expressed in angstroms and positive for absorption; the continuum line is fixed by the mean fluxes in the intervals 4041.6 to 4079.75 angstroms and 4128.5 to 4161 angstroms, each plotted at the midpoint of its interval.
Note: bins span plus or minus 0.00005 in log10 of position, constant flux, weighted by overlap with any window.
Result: 5.3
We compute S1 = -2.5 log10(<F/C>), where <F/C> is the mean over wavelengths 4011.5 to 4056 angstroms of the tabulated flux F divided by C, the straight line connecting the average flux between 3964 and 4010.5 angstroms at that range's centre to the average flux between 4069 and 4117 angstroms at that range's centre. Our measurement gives -0.13 mag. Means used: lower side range 14.1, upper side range 13.9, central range 15.8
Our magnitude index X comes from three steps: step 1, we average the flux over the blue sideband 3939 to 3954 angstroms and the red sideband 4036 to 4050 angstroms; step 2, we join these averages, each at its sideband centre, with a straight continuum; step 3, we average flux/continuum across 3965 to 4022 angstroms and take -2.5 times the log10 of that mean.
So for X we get 0.07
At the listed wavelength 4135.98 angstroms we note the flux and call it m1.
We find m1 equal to 16.67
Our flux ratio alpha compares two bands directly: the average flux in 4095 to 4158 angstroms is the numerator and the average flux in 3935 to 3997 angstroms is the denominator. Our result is 1.1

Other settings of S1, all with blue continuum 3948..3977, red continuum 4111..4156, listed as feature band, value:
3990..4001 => -0.18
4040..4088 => -0.10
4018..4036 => -0.12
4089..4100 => 0.10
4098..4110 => 0.36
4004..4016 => -0.23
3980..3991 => -0.22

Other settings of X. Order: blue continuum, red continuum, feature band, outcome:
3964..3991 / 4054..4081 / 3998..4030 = -0.157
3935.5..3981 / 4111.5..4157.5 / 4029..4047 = -0.076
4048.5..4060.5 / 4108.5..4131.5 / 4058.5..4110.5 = 0.130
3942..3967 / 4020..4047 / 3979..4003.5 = -0.055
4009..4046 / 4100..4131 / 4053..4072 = -0.052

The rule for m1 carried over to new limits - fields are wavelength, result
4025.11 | 14.96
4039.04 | 16.91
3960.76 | 14.34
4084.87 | 15.64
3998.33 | 14.78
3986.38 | 15.77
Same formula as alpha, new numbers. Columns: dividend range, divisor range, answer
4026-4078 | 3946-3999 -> 1.14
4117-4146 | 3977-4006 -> 1.00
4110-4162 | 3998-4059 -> 0.98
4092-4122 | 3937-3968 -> 0.92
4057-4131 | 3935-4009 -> 1.02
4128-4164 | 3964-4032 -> 1.07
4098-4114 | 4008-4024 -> 0.73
